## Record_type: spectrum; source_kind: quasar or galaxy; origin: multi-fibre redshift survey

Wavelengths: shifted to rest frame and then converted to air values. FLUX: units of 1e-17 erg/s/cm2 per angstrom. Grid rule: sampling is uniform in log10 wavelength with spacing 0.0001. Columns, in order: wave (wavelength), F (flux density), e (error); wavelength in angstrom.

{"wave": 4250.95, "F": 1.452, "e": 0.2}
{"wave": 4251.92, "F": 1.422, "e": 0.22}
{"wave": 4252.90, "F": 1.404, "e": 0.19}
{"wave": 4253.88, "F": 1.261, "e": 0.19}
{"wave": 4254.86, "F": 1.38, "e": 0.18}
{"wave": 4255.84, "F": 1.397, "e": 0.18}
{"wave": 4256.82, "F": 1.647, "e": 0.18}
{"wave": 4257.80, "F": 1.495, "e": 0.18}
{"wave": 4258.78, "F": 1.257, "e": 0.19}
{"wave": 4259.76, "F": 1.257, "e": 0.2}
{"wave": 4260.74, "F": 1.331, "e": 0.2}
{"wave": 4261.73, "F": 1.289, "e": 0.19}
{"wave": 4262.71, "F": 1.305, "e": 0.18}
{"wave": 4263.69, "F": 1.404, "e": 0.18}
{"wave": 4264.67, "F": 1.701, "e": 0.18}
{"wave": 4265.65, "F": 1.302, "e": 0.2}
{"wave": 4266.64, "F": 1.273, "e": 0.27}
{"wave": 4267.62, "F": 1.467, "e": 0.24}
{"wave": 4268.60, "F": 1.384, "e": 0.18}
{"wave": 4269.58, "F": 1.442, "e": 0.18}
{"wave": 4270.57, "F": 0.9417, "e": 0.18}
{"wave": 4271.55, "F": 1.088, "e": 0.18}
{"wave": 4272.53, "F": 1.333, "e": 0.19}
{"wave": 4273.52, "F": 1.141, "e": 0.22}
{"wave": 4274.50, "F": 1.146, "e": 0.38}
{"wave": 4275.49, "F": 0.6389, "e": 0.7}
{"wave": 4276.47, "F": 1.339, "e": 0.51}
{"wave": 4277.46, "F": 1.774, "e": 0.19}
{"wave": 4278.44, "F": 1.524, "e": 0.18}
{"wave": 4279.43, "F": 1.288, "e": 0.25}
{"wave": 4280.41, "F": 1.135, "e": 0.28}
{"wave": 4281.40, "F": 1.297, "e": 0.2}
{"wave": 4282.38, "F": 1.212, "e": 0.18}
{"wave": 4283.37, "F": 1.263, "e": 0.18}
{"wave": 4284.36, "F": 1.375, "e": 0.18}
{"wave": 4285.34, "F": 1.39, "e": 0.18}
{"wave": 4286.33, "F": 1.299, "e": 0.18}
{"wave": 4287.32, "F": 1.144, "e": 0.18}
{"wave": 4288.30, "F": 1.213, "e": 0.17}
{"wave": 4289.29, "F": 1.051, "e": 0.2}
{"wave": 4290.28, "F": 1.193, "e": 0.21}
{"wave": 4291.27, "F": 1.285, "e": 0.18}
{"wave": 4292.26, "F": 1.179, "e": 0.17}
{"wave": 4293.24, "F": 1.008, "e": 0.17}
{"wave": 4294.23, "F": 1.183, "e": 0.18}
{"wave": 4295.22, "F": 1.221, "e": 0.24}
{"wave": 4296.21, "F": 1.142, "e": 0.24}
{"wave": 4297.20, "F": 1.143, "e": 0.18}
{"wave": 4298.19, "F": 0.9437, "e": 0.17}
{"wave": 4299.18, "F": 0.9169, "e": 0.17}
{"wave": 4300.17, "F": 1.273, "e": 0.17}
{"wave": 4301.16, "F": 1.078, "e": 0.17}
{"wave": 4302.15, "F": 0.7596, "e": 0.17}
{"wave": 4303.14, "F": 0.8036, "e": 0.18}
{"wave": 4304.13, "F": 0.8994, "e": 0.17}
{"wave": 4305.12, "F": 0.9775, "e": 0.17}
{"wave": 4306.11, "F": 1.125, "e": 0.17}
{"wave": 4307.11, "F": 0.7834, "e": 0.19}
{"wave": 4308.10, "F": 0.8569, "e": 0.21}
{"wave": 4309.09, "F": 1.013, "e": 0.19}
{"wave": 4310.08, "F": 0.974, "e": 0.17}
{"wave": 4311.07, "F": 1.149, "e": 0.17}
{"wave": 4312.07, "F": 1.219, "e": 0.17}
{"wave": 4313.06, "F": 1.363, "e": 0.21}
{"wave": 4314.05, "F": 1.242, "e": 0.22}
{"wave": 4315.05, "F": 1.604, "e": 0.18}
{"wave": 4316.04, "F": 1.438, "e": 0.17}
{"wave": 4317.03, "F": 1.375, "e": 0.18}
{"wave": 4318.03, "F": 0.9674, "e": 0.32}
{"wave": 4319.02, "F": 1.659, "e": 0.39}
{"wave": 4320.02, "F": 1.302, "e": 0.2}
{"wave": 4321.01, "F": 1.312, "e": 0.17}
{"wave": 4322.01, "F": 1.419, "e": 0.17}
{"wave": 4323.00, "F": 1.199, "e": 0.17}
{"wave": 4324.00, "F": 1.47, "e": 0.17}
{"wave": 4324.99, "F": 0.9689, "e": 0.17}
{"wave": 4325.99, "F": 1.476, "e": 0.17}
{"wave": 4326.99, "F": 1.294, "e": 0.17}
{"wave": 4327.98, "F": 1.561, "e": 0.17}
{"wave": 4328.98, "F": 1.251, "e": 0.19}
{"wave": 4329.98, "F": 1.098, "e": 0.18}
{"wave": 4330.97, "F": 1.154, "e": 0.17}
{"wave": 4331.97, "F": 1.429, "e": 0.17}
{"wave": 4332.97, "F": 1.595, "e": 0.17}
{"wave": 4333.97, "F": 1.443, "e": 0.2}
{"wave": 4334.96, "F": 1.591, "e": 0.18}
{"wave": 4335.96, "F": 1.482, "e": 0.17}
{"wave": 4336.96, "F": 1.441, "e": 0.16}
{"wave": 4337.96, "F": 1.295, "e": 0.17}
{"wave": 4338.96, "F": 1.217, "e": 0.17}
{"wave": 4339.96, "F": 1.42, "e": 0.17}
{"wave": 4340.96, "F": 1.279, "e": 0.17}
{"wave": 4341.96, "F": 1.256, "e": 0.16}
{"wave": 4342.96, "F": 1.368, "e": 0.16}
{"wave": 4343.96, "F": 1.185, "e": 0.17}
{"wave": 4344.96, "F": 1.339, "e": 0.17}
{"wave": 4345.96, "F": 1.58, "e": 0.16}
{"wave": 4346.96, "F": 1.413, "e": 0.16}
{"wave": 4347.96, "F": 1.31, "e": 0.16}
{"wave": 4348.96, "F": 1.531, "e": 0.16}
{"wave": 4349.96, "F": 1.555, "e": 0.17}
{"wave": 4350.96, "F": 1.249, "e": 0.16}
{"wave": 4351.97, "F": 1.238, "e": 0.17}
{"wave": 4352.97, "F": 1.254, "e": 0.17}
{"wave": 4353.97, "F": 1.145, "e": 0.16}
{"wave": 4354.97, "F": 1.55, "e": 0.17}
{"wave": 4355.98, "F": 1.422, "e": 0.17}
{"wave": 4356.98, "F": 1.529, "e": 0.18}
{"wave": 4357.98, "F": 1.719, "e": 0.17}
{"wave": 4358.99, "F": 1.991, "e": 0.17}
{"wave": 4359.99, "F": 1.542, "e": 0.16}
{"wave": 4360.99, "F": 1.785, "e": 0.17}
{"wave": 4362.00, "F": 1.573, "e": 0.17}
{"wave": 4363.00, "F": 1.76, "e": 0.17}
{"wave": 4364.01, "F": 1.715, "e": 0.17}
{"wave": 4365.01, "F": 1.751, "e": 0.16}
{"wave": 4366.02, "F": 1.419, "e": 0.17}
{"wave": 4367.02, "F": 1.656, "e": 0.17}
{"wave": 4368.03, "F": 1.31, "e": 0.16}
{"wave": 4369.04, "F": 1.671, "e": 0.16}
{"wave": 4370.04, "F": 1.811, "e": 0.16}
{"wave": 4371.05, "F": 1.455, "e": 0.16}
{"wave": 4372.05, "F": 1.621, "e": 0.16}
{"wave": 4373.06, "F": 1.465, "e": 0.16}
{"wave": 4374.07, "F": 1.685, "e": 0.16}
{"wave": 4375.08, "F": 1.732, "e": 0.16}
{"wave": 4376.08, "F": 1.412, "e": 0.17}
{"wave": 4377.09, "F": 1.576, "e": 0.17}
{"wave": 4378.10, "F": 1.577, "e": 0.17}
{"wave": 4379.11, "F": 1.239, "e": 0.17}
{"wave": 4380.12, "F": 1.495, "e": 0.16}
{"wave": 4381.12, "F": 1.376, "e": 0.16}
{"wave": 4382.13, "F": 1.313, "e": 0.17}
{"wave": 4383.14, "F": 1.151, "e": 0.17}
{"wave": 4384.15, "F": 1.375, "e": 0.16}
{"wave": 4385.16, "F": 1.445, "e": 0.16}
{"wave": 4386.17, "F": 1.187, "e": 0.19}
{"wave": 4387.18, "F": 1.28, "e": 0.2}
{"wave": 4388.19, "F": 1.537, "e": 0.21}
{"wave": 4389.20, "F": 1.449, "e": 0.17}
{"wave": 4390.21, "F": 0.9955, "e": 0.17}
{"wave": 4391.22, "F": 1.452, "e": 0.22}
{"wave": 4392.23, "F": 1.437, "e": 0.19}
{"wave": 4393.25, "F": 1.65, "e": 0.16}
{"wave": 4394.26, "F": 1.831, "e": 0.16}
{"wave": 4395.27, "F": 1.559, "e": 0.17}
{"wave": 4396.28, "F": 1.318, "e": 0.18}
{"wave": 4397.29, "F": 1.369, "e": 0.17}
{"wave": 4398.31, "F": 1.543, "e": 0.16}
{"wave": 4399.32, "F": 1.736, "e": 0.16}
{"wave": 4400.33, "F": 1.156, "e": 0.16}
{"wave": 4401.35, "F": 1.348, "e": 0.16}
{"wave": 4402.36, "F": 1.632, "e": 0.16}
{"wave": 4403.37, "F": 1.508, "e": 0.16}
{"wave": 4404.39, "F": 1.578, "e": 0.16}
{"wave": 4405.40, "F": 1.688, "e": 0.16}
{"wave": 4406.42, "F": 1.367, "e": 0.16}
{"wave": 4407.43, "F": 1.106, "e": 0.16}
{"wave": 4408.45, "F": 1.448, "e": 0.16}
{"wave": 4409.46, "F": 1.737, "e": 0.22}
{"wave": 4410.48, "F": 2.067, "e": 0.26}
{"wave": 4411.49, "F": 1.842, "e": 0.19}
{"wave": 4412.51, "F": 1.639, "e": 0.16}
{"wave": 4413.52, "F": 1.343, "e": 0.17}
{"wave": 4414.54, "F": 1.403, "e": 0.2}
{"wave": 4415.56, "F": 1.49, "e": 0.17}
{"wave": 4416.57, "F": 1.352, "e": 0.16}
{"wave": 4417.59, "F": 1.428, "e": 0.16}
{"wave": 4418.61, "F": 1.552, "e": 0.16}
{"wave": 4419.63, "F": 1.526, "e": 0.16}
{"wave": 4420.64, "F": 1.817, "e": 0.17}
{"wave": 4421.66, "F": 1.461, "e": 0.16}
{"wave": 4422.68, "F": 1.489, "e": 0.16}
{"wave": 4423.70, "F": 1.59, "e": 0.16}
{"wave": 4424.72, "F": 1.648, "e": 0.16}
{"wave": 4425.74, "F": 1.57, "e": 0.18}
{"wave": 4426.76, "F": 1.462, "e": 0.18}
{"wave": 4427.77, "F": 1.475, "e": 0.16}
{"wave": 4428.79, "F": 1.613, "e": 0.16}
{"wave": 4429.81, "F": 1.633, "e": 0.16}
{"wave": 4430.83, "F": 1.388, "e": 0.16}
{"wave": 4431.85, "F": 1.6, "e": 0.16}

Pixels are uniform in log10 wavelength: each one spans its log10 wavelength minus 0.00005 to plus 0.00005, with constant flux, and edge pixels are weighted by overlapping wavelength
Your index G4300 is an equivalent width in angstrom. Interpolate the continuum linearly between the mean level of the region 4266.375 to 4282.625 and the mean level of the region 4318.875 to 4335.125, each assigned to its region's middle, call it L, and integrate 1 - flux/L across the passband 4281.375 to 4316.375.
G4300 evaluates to 4.5 angstrom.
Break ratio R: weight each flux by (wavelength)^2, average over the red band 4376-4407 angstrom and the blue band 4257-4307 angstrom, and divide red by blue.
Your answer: 1.25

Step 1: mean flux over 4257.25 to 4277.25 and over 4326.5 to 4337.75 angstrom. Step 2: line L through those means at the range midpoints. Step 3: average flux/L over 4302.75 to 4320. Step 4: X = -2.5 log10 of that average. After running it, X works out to 0.18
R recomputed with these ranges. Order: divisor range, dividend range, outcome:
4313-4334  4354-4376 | 1.22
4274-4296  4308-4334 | 1.07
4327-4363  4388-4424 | 1.09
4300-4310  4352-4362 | 1.66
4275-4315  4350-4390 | 1.35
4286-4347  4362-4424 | 1.27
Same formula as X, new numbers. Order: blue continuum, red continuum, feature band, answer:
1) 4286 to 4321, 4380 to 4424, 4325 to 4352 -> -0.09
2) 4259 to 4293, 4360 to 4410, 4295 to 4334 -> 0.14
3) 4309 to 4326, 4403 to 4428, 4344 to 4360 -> -0.06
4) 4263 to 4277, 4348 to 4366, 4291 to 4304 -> 0.26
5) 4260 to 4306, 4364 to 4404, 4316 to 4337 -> -0.03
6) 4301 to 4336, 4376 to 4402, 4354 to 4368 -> -0.20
